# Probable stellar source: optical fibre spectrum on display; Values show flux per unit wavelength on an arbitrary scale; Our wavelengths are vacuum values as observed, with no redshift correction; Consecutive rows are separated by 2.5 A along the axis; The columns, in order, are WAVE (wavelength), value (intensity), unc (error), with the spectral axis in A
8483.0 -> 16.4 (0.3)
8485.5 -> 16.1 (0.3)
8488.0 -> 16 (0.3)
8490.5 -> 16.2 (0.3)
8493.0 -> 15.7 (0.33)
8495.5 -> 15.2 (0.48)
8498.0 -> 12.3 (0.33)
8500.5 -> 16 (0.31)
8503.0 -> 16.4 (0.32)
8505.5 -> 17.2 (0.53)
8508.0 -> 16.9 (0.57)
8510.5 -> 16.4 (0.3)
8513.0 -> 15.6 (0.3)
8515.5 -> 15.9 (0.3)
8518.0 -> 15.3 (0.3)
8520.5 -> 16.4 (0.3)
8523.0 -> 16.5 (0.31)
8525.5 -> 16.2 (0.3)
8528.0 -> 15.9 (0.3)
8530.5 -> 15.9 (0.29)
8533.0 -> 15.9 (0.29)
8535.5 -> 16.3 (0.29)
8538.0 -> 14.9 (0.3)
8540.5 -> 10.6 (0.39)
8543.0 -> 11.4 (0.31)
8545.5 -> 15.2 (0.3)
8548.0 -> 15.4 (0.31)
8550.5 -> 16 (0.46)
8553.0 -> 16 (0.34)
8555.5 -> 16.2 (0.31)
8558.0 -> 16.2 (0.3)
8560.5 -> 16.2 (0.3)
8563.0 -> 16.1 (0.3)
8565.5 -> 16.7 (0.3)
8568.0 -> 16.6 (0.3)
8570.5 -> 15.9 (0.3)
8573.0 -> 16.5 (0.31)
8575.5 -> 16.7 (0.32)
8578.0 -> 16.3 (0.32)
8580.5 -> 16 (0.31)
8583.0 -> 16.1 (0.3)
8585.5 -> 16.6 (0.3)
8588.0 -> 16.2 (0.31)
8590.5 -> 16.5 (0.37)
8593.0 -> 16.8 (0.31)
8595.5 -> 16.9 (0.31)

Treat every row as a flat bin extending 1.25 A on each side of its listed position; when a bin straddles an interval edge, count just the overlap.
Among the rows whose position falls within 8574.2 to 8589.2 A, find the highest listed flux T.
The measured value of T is 16.7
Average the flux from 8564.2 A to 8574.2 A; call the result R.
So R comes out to 16.4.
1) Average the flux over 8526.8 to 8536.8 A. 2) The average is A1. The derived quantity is 16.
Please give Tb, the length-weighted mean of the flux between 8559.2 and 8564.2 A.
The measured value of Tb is 16.2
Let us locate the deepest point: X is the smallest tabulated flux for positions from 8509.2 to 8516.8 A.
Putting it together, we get 15.6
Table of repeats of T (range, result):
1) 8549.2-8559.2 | 16.2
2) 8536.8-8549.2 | 15.4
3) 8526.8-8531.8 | 15.9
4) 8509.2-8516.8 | 16.4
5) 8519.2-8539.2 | 16.5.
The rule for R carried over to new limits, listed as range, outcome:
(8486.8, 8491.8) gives 16.1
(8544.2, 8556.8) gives 15.7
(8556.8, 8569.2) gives 16.4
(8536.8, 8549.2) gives 13.5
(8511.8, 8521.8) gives 15.8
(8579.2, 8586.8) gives 16.2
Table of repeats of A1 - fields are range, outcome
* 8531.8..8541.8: 14.4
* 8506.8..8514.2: 16.3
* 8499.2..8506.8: 16.5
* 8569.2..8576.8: 16.4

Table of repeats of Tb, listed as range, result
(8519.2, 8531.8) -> 16.2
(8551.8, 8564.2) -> 16.1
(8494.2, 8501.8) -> 14.5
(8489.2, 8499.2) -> 14.9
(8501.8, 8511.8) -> 16.7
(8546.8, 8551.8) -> 15.7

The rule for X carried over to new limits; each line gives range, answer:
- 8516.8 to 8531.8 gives 15.3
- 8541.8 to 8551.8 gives 11.4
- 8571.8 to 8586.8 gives 16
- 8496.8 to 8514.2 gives 12.3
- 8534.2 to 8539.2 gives 14.9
